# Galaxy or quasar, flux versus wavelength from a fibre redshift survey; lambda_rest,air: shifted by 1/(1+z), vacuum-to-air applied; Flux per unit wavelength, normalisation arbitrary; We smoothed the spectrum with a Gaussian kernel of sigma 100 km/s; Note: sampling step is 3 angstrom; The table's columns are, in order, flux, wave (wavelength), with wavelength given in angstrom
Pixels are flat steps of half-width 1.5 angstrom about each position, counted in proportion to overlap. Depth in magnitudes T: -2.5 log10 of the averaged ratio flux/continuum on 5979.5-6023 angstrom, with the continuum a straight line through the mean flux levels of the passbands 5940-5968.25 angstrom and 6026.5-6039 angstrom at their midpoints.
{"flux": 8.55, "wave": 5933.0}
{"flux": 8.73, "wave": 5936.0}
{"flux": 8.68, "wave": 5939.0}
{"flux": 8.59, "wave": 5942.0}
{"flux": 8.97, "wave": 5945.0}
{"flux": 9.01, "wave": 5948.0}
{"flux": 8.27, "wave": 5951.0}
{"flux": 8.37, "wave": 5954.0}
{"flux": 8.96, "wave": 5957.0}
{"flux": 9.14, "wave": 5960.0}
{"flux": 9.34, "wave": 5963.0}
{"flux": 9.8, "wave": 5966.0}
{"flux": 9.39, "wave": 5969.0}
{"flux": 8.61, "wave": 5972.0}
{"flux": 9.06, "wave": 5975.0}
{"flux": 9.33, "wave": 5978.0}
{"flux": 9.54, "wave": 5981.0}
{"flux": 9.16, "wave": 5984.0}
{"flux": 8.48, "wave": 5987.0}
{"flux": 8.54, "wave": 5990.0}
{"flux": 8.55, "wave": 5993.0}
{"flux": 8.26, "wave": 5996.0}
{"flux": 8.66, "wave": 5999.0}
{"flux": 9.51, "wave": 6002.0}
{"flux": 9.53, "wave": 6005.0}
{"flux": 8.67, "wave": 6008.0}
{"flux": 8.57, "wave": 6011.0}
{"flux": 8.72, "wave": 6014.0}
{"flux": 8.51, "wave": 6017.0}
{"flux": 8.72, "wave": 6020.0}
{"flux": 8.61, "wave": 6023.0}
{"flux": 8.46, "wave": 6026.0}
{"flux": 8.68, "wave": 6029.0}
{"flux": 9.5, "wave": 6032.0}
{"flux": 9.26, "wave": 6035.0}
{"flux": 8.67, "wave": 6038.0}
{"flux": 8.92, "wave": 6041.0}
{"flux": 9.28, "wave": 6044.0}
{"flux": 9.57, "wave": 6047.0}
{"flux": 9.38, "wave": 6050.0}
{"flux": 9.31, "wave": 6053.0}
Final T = 0.020 mag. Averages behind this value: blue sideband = 8.95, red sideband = 9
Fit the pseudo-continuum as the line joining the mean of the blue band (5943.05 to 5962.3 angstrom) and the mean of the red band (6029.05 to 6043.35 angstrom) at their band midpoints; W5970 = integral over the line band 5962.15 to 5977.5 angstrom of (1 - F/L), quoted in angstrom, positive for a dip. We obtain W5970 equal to -0.7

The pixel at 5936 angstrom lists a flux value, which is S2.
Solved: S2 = 8.73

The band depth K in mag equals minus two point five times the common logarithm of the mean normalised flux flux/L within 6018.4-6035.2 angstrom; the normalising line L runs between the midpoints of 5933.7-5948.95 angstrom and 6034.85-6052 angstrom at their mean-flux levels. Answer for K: 0.03 mag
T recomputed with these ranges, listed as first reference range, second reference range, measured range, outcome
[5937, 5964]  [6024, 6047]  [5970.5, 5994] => 0.00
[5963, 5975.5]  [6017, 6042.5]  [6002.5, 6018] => 0.01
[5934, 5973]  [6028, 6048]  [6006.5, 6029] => 0.06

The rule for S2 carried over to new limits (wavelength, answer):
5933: 8.55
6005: 9.53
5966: 9.8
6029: 8.68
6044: 9.28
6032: 9.5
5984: 9.16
